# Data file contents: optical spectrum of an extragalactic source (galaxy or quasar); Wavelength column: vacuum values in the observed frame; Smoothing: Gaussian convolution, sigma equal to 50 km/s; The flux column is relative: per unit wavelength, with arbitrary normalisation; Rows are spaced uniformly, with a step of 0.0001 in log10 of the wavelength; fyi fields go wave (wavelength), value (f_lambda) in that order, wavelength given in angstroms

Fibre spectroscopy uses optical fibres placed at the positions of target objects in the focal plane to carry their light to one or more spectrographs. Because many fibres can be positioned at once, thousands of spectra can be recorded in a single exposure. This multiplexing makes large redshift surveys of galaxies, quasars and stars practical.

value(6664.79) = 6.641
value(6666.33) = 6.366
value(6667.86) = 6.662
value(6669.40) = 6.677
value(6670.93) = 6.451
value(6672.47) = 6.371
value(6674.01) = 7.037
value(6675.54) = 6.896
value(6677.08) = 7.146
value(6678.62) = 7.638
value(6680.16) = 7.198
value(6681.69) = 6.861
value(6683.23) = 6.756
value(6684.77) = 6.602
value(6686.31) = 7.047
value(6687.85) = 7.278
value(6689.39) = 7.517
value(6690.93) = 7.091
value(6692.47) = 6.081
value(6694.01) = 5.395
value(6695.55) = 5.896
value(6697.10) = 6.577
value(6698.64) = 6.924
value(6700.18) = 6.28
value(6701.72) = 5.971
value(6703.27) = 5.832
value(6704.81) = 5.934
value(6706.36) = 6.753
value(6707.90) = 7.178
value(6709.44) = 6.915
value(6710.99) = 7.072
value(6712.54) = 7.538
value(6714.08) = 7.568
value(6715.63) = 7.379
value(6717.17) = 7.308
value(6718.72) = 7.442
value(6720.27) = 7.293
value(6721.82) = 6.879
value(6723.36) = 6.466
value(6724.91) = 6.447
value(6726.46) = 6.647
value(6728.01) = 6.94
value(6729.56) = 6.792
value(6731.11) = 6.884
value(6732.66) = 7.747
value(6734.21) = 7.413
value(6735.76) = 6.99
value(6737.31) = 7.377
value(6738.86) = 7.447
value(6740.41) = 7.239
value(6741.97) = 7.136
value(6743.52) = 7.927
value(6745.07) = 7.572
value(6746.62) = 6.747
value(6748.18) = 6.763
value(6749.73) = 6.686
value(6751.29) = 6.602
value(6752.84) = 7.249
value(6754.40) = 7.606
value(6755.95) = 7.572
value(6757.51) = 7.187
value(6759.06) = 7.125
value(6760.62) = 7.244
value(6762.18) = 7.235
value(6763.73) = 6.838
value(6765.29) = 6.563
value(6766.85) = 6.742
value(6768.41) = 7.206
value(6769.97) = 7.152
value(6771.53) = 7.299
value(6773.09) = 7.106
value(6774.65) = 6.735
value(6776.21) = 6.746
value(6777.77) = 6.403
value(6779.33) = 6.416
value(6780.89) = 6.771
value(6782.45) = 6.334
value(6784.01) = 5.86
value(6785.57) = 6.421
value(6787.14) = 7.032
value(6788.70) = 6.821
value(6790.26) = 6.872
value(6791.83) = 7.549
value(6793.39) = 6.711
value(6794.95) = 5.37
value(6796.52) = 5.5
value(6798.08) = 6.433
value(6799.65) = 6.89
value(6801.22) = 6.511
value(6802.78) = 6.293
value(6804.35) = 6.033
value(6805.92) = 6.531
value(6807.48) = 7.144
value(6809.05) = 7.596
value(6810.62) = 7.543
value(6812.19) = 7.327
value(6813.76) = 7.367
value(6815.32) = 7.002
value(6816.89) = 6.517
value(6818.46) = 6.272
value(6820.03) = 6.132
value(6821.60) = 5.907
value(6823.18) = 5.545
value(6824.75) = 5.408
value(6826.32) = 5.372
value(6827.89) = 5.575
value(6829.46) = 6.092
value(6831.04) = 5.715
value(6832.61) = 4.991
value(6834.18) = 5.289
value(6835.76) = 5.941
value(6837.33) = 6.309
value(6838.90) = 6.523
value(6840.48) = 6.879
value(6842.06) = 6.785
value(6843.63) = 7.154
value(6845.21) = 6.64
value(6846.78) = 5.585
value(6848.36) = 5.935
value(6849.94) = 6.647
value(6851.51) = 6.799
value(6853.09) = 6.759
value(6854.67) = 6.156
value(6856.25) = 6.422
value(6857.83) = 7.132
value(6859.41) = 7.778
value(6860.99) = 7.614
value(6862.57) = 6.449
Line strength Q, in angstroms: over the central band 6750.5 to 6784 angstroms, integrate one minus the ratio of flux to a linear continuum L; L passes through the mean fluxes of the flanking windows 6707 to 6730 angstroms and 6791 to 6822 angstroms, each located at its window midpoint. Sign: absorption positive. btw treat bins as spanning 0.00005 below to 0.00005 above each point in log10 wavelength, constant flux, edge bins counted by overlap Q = -0.5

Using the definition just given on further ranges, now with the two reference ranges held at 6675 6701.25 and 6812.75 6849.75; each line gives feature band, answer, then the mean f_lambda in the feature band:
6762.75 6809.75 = -2.4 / 6.66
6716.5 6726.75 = -0.5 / 6.93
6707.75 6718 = -1.0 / 7.29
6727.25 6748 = -2.2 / 7.23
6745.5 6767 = -1.9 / 7.03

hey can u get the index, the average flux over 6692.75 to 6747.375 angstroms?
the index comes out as 6.91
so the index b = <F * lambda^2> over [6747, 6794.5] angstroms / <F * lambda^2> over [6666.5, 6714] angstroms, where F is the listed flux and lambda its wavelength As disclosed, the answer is 1.05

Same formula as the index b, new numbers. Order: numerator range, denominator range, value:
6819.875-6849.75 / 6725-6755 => 0.87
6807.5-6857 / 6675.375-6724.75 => 0.97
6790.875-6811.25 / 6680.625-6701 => 1.03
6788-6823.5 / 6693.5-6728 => 1.01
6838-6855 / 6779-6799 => 1.03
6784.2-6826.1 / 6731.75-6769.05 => 0.93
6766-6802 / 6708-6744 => 0.94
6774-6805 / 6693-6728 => 0.99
